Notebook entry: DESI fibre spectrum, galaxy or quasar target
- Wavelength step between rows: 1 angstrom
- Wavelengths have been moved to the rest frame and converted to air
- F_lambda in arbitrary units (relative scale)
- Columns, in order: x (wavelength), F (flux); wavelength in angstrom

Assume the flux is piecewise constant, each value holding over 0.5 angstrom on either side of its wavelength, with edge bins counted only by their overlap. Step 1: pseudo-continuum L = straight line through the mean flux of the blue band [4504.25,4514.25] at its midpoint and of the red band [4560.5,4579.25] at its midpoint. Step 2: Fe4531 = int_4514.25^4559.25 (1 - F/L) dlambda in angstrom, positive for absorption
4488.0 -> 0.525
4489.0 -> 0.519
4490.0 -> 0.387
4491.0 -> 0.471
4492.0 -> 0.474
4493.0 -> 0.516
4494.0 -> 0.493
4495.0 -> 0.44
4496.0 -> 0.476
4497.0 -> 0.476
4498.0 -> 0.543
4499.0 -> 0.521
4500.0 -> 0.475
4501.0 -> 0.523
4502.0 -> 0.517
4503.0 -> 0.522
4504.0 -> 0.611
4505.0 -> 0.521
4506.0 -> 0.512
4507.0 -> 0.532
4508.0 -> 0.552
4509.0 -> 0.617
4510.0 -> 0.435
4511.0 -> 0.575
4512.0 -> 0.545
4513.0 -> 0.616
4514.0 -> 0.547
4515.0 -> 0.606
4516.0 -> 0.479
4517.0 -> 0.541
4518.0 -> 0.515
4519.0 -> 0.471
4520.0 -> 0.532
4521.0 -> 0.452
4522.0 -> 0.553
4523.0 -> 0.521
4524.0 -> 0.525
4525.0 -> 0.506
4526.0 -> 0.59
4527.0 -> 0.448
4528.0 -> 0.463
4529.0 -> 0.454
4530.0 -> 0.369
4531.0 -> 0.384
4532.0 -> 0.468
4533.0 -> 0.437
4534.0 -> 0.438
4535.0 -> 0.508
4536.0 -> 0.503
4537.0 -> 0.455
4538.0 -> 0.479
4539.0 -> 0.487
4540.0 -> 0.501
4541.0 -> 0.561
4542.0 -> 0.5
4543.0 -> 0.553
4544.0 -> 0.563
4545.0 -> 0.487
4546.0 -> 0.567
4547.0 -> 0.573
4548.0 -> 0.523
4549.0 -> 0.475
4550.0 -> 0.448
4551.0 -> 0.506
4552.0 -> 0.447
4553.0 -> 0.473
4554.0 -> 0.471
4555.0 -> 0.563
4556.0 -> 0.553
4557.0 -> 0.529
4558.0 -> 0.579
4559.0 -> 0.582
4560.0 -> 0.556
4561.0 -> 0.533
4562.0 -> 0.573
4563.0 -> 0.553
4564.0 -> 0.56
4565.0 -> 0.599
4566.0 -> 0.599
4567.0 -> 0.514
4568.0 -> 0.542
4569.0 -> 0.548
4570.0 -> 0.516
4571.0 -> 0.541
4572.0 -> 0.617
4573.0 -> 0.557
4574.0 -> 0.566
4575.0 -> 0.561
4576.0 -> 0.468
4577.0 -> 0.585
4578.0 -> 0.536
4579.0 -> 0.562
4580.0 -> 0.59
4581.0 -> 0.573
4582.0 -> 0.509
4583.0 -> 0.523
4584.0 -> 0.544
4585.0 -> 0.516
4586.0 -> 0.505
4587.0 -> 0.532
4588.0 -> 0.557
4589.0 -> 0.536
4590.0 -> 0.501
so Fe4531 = 3.9 angstrom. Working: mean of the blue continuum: 0.547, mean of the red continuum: 0.554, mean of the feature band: 0.503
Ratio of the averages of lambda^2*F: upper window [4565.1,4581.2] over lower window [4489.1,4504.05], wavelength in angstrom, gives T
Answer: 1.2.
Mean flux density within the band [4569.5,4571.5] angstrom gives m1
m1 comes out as 0.528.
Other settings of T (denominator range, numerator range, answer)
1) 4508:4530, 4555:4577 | 1.09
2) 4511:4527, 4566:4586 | 1.05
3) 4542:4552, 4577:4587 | 1.06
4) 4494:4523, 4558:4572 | 1.09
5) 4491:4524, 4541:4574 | 1.06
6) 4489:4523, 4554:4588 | 1.10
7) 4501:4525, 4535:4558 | 0.97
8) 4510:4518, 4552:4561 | 0.99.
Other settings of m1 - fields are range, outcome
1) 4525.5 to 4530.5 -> 0.465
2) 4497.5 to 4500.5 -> 0.513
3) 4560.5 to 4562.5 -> 0.553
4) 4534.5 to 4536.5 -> 0.506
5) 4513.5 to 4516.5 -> 0.544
